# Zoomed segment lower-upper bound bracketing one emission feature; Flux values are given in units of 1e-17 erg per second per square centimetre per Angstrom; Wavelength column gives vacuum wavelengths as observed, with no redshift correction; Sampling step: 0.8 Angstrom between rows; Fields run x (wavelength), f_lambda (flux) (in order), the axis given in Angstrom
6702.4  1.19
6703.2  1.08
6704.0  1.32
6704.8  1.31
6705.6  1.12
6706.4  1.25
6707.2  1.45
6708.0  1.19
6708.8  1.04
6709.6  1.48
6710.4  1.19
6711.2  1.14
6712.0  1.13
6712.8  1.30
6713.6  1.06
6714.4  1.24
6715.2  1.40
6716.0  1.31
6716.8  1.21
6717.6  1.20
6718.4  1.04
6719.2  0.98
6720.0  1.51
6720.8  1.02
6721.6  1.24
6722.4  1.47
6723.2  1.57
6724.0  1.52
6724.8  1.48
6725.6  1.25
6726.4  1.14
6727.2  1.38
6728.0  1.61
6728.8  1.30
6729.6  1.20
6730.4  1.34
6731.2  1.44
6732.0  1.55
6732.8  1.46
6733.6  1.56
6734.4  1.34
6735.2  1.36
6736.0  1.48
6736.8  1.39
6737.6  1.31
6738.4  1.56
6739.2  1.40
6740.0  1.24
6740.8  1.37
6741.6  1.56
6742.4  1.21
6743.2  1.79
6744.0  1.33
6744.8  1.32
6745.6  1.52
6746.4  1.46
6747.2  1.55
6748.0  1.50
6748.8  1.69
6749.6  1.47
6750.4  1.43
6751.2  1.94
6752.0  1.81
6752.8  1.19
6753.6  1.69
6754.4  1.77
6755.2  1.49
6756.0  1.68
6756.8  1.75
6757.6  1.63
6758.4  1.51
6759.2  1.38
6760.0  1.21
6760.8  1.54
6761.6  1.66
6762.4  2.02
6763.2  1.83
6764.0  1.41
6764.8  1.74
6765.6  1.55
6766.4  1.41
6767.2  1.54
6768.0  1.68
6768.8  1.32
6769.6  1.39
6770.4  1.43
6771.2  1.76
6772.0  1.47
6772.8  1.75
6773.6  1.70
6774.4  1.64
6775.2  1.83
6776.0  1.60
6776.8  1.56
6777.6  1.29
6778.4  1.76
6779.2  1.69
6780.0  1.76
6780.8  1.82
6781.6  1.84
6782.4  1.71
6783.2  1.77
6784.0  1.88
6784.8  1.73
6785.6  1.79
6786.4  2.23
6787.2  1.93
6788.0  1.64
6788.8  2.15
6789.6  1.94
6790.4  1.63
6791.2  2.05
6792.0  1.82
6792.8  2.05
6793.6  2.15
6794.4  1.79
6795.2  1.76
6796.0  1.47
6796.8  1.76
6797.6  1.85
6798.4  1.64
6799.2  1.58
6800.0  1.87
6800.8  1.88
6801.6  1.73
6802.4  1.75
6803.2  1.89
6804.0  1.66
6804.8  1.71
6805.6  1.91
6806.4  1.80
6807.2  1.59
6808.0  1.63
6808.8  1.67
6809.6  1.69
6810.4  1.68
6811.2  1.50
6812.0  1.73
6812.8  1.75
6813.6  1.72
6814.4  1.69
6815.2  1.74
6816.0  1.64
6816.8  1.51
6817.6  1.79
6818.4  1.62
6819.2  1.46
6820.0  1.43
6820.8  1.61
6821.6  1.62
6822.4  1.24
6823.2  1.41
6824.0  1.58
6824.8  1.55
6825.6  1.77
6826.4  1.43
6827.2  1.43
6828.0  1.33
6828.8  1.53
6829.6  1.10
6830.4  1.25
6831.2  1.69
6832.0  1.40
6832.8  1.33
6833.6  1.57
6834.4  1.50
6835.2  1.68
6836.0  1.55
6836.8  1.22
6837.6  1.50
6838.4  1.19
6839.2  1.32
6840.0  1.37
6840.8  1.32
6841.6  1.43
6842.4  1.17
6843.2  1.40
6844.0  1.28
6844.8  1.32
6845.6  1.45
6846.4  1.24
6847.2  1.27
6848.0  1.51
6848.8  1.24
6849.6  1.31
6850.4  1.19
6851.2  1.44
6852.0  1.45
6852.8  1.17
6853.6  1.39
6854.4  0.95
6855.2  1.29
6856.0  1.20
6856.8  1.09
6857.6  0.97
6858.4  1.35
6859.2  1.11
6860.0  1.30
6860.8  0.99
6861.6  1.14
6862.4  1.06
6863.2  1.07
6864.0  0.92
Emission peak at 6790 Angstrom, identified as Mg II 2798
